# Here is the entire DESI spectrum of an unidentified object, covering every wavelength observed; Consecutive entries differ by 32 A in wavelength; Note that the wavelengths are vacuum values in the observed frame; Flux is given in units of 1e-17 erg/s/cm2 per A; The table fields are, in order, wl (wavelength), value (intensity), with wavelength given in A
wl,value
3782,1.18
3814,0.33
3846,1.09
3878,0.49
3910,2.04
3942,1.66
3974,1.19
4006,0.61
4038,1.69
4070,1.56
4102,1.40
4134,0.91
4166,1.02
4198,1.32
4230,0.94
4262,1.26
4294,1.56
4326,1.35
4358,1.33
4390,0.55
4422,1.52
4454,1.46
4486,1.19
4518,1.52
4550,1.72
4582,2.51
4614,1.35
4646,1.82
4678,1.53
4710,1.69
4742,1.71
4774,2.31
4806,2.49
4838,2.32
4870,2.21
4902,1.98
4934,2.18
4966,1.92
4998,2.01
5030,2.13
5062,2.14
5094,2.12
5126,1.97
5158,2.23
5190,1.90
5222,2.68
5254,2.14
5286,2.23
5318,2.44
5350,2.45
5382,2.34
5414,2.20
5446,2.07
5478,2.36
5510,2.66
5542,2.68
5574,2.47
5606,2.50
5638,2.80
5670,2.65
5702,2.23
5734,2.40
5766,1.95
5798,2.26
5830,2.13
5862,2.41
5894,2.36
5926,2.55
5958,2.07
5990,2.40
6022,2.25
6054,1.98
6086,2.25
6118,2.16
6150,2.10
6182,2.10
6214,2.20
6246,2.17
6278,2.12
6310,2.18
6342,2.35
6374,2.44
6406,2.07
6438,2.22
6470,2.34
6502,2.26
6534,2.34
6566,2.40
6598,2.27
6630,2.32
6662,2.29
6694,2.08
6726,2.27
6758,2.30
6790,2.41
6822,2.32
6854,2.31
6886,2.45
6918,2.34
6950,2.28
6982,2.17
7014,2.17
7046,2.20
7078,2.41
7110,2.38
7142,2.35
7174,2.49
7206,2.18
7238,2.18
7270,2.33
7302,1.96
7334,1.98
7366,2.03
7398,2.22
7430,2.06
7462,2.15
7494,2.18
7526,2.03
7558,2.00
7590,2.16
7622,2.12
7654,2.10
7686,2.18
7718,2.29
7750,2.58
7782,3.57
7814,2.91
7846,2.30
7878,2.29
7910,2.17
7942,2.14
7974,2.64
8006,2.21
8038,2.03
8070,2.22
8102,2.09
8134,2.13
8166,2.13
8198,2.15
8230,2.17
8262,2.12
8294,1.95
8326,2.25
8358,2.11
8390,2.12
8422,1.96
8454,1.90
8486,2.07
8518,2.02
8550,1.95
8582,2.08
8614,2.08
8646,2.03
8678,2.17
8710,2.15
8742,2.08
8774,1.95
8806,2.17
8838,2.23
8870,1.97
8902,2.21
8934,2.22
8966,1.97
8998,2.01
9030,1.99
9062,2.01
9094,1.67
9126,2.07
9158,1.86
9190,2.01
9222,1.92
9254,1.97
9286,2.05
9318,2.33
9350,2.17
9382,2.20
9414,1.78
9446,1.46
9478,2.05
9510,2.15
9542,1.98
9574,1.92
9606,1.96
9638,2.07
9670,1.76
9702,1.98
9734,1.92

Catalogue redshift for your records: 0.185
